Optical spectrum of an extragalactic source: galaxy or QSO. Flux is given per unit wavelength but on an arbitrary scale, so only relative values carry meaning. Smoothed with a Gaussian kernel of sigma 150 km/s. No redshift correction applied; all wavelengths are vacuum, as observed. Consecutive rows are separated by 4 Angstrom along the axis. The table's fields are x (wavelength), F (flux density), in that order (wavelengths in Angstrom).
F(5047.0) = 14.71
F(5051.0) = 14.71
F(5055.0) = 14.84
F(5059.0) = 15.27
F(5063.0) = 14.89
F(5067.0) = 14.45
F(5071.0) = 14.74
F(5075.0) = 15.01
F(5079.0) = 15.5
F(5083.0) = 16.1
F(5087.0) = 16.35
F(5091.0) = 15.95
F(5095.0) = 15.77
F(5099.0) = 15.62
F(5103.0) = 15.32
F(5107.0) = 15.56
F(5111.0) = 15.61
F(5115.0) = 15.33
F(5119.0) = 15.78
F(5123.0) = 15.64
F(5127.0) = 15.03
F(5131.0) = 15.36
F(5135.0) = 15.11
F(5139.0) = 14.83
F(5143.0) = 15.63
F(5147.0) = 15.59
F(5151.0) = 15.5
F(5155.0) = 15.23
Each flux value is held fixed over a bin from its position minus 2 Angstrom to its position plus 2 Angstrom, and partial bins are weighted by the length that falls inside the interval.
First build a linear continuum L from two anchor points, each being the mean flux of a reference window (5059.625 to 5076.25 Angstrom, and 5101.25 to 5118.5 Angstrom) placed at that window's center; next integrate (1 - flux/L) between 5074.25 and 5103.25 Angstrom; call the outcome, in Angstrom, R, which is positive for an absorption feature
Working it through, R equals -1.2 Angstrom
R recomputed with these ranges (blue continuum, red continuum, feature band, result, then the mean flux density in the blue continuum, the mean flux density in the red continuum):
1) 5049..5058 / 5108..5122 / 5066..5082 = 0.1 Angstrom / 14.8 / 15.6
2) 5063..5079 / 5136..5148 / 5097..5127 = -0.8 Angstrom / 14.8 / 15.3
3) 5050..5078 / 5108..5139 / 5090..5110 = -0.6 Angstrom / 14.9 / 15.4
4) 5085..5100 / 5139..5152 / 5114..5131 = 0.2 Angstrom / 15.9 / 15.5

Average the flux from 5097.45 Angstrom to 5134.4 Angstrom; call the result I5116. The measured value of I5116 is 15.5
